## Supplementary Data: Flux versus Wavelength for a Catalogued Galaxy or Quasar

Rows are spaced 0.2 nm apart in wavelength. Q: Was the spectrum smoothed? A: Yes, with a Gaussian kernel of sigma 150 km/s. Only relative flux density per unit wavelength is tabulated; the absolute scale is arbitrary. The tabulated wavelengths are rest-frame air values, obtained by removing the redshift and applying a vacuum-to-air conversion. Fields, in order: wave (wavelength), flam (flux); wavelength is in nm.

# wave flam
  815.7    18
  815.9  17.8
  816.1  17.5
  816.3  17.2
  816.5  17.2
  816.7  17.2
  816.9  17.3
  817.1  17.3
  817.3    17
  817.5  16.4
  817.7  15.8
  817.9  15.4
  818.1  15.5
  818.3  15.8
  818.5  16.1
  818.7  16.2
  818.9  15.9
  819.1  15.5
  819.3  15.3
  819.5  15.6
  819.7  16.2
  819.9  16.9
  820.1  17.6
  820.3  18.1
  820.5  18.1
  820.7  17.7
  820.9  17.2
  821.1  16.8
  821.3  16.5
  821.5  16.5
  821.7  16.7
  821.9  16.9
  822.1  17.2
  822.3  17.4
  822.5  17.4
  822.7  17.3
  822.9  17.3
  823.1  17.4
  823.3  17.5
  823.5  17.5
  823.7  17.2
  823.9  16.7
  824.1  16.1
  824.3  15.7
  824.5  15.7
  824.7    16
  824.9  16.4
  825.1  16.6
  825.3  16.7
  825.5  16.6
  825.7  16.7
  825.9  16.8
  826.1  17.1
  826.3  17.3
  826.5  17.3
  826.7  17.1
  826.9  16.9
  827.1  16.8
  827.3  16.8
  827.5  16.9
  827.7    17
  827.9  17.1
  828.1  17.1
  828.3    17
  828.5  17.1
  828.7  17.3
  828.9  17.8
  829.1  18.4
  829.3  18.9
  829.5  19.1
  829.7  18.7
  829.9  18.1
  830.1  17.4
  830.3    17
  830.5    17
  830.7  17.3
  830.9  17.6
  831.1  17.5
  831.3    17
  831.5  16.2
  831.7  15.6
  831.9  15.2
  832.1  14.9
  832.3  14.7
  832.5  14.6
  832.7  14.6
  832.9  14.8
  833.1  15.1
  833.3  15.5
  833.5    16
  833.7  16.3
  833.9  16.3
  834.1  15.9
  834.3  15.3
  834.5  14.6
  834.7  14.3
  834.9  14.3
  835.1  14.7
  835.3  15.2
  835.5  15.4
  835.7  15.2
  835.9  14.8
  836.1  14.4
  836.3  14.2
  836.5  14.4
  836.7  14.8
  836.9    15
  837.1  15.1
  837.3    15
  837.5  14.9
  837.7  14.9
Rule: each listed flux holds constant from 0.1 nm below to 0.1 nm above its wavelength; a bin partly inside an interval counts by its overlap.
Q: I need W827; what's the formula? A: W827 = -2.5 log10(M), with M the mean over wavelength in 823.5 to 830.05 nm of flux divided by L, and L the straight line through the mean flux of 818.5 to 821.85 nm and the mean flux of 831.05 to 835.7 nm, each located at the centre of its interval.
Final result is -0.07 mag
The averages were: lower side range 16.7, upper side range 15.4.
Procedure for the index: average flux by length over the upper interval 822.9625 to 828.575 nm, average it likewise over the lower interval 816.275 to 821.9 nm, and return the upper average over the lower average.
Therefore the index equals 1.01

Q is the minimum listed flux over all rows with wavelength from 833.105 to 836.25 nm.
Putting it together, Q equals 14.3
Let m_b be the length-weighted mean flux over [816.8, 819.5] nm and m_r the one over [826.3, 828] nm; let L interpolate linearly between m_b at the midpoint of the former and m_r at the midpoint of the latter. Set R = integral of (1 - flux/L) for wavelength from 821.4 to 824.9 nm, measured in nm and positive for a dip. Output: -0.05 nm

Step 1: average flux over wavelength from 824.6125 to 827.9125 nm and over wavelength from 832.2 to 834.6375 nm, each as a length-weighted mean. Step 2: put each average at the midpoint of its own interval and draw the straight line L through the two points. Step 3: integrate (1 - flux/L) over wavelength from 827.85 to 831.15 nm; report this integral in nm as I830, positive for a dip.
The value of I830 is -0.318 nm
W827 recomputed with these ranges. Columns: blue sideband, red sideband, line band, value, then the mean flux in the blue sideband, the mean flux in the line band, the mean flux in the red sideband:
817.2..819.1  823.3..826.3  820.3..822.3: -0.06 mag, 16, 17.1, 16.6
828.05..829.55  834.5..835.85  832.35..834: 0.03 mag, 17.8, 15.4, 14.8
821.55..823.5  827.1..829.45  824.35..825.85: 0.06 mag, 17.2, 16.4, 17.4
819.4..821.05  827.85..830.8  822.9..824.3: 0.02 mag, 17.2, 17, 17.7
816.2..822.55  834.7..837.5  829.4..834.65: -0.07 mag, 16.7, 16.2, 14.8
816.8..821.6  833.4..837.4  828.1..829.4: -0.13 mag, 16.5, 17.7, 15.1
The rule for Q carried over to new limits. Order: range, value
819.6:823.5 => 16.2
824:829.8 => 15.7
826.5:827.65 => 16.8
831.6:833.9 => 14.6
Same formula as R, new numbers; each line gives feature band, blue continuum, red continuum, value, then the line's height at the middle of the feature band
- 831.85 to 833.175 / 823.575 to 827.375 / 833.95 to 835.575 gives 0.05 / 15.4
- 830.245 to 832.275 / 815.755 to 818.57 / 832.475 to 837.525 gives -0.14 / 15.4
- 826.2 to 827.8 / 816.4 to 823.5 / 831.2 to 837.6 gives -0.10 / 16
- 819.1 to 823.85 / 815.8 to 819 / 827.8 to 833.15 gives -0.10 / 16.7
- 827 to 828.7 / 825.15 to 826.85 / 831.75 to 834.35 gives -0.05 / 16.5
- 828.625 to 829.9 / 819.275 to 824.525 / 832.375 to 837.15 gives -0.20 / 15.9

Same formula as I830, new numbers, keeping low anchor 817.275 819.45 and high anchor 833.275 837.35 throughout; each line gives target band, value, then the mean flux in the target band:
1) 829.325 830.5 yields -0.21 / 18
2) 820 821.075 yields -0.13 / 17.7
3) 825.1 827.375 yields -0.21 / 16.9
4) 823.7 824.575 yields -0.03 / 16.2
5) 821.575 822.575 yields -0.09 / 17.1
